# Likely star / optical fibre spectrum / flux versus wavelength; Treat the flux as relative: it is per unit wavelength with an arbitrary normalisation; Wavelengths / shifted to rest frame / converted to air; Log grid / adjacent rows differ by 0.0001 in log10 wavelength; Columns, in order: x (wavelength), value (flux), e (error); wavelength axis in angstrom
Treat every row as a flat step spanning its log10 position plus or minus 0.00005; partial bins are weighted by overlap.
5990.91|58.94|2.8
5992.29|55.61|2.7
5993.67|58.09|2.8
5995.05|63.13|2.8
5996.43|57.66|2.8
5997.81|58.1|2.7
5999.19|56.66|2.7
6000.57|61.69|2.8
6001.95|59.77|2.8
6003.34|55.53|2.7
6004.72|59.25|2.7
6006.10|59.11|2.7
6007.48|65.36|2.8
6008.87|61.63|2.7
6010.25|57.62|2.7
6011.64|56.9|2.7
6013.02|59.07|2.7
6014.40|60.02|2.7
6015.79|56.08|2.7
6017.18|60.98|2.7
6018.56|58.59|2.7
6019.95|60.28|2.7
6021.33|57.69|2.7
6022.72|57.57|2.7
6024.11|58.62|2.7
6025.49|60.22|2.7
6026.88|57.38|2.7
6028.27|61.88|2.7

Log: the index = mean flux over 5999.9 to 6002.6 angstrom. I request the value 60.8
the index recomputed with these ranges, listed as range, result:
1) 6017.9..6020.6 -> 59.3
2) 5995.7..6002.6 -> 58.8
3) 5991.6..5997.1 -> 58.6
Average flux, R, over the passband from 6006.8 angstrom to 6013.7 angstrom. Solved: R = 60.1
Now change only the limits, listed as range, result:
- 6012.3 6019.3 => 59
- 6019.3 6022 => 59.1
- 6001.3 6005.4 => 58.1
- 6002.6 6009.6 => 60.1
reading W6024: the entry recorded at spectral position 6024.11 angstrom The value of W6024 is 58.62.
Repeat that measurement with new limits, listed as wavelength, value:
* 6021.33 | 57.69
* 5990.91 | 58.94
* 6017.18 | 60.98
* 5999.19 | 56.66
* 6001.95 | 59.77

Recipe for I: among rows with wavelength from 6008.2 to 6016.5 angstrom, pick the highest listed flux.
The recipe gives 61.63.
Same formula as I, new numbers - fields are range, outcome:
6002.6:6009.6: 65.36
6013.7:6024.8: 60.98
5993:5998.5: 63.13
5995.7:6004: 61.69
